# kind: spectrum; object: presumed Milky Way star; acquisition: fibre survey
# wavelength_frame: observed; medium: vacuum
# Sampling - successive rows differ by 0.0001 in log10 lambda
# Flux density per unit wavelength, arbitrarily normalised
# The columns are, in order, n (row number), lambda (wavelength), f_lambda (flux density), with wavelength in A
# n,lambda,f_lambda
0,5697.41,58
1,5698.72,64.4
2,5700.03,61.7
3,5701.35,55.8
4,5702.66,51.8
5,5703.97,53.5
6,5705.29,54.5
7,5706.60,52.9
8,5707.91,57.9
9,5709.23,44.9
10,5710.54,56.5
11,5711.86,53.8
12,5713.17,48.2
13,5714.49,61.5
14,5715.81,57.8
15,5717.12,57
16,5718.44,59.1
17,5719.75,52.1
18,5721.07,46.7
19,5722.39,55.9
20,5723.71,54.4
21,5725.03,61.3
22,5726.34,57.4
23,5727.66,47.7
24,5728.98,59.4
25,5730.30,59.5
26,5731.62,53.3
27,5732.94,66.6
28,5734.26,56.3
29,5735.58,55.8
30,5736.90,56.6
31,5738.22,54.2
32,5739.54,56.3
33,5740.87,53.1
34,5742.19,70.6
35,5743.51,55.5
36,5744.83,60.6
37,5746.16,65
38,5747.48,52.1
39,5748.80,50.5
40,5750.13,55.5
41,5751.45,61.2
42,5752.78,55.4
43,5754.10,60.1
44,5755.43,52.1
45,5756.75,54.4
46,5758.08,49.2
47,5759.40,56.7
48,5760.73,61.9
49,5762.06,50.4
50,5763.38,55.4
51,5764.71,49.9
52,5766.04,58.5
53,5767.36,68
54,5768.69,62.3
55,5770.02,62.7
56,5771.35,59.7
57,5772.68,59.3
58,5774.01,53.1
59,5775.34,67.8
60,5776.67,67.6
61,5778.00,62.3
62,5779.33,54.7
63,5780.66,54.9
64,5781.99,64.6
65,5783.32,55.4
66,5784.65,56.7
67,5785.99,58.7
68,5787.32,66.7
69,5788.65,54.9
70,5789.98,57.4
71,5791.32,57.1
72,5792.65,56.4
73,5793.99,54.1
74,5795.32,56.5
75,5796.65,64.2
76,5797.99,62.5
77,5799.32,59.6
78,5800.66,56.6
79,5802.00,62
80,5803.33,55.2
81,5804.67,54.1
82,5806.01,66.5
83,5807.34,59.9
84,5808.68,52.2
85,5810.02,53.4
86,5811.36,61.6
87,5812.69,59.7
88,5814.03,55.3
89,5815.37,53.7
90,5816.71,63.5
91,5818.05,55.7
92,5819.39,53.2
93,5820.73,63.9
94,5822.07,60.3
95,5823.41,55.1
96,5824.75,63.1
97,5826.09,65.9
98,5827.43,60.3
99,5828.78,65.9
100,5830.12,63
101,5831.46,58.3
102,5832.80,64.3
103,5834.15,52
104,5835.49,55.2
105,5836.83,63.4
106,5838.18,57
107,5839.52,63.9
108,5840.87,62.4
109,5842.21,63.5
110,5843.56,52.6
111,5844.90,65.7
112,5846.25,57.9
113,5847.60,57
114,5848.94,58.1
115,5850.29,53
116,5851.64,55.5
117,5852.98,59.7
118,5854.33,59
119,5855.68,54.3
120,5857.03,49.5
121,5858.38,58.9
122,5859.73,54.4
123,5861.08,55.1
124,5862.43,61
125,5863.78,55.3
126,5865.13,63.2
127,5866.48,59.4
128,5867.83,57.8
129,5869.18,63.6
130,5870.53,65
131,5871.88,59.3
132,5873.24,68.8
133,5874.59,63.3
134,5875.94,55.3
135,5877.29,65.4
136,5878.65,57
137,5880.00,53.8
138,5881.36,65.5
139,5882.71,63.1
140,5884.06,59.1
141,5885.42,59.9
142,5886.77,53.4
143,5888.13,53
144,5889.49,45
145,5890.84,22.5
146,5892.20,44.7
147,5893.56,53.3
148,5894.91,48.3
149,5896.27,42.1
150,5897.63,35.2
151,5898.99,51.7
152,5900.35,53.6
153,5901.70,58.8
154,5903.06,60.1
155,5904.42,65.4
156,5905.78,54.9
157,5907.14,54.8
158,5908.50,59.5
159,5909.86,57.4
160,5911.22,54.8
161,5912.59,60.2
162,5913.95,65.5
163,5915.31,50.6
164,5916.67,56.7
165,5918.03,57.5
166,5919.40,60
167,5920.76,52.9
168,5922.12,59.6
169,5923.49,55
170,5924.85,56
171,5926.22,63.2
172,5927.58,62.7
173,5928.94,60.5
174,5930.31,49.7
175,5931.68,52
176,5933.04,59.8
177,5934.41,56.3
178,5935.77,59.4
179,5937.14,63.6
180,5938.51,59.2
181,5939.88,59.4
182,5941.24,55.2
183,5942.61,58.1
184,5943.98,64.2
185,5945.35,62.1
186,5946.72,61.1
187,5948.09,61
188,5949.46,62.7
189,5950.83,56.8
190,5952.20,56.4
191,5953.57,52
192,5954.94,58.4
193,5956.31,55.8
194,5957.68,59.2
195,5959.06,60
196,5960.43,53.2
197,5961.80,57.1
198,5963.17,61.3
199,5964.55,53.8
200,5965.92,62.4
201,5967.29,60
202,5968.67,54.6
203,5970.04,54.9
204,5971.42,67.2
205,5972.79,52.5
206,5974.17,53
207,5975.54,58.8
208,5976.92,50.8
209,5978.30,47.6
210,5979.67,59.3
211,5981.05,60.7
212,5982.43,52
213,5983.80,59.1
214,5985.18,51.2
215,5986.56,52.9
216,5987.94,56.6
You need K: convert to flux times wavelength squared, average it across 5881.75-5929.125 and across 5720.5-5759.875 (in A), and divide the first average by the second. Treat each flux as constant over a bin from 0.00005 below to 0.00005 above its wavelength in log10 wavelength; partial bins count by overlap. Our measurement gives 1.0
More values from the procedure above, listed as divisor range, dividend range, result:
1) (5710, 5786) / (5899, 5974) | 1.08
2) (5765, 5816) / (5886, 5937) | 0.96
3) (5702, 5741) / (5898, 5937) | 1.11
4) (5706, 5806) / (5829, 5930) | 1.04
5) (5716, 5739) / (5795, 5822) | 1.07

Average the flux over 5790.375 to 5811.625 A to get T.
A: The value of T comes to 58.1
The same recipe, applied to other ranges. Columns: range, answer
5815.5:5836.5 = 59.9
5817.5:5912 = 57.2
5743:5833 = 58.6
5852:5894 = 56.7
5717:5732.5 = 55.4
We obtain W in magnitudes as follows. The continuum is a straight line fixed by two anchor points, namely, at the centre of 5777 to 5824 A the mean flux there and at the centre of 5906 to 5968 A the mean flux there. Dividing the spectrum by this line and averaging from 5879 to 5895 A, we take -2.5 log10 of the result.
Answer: 0.121 mag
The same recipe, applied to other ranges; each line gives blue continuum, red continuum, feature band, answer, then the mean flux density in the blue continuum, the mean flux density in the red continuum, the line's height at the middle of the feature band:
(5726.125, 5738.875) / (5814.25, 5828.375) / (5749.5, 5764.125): 0.03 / 56.7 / 59.4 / 57.4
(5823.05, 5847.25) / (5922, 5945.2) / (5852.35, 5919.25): 0.06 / 60.5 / 58.5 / 59.5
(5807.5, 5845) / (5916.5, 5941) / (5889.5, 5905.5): 0.20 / 59.3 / 58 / 58.4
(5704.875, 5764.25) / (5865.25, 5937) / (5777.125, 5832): -0.05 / 55.9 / 56.3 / 56.1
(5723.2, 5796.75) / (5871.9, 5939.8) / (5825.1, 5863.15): -0.04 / 57.9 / 56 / 56.8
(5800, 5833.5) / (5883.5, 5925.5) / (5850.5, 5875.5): -0.05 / 59.3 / 53.6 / 56.3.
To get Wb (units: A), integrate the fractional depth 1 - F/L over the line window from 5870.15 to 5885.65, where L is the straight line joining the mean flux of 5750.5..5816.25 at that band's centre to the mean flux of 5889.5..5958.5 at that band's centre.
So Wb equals -1.26 A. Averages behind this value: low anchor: 58.2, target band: 61.3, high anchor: 55.9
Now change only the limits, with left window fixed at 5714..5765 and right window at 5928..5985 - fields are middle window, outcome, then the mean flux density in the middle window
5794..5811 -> -0.5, 58.4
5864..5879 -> -1.2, 61.6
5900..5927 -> -0.3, 57.9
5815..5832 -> -1.0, 60.3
